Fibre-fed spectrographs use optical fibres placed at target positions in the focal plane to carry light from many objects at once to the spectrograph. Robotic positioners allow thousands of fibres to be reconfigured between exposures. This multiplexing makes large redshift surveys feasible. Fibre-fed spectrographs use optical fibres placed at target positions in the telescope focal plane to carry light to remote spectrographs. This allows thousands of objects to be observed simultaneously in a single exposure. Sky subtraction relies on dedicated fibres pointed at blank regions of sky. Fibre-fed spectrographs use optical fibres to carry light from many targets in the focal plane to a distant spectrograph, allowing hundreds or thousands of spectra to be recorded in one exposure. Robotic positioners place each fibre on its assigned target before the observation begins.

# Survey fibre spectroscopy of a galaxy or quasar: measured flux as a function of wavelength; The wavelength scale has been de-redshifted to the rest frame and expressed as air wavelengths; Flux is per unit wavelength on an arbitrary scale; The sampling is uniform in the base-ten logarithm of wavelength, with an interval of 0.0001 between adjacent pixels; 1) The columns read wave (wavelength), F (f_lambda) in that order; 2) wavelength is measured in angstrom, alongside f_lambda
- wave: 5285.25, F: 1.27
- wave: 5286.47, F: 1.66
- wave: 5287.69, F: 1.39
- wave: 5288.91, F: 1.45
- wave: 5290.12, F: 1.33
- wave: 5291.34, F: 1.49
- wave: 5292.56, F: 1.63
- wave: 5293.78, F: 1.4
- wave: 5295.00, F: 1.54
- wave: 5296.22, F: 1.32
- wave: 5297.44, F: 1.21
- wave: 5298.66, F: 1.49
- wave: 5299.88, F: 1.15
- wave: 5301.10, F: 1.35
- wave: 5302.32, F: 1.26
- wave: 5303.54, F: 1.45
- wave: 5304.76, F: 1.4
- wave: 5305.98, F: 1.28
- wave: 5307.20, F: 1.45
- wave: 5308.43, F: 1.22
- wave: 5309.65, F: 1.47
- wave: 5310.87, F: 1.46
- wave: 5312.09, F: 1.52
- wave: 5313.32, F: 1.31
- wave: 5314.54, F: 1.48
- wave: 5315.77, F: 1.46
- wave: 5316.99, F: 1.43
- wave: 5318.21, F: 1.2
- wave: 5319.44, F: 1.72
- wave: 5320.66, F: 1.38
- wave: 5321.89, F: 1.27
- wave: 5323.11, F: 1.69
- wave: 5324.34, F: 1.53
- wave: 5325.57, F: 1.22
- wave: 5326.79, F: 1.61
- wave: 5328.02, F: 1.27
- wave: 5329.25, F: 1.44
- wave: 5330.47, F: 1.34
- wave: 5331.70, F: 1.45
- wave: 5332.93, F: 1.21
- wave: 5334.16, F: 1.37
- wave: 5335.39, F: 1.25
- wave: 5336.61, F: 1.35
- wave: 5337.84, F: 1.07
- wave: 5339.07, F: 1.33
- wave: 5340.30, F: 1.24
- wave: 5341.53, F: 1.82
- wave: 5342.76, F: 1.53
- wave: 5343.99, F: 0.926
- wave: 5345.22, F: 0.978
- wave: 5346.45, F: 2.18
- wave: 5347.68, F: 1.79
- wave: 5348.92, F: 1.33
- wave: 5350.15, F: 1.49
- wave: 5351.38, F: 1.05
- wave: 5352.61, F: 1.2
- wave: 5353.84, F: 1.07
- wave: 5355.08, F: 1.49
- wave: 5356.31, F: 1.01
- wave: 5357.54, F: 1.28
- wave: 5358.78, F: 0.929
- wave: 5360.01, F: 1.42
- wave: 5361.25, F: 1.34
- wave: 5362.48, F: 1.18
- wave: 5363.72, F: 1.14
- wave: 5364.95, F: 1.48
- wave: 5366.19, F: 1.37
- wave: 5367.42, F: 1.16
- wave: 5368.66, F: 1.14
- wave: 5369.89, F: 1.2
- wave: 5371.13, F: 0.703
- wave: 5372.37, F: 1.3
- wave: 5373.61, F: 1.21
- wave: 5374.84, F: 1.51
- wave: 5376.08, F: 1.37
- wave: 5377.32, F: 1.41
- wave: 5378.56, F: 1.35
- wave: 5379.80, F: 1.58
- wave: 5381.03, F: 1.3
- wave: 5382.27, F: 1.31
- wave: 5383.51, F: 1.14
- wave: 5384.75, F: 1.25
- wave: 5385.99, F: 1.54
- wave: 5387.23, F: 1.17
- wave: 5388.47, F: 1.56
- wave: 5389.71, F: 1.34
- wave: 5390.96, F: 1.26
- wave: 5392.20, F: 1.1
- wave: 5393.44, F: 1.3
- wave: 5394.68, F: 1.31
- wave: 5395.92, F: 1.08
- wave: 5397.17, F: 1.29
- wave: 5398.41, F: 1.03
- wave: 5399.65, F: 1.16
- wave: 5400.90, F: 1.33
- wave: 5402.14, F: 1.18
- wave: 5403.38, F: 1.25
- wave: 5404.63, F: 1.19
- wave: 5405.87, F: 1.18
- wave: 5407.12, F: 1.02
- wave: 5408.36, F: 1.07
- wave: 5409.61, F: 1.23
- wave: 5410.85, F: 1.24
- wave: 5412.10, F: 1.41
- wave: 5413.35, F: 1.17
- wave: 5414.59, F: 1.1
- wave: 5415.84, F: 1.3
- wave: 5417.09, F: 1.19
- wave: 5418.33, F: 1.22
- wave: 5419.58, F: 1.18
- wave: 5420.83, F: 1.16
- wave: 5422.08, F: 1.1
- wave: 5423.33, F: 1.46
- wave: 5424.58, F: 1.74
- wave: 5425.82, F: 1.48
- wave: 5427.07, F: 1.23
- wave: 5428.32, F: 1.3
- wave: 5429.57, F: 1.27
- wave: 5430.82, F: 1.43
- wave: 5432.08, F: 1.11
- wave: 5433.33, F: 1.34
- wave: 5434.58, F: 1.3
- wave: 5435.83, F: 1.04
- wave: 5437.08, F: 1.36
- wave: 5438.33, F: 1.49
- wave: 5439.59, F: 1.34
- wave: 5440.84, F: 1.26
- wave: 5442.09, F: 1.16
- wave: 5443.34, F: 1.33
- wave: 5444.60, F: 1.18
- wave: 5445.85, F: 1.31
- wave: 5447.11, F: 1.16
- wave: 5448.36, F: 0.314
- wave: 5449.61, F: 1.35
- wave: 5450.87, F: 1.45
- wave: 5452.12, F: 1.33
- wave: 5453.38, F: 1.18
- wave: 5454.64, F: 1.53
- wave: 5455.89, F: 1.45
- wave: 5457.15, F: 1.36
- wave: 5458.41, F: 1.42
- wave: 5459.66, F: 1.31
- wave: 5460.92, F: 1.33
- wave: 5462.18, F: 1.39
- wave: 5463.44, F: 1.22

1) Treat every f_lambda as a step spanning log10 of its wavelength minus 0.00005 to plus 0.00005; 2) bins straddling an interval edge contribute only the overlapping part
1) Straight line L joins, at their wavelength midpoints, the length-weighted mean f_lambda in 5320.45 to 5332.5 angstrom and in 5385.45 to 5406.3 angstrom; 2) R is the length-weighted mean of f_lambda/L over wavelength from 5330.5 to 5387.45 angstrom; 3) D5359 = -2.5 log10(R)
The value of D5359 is 0.03 mag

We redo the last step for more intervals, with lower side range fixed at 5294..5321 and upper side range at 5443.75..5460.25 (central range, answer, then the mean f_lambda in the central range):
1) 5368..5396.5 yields 0.03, 1.28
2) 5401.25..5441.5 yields 0.02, 1.26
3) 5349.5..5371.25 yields 0.11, 1.21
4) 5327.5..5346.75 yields 0.01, 1.35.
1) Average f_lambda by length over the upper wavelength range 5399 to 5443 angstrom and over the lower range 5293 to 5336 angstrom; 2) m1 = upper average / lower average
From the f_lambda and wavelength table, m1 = 0.9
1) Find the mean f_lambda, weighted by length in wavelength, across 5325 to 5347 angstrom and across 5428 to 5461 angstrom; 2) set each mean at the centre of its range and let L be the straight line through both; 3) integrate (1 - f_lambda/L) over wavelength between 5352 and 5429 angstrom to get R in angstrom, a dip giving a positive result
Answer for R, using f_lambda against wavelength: 3.8 angstrom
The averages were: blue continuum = 1.36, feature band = 1.25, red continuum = 1.27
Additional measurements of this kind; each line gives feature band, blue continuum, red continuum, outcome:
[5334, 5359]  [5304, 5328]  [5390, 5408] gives 0.3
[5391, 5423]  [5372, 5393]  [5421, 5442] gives 3.2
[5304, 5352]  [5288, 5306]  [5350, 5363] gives -3.8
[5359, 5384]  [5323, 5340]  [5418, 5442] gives 1.1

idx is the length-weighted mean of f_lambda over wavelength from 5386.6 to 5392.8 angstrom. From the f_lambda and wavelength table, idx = 1.29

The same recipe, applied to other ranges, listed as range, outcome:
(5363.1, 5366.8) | 1.33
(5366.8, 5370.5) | 1.17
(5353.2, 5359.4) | 1.16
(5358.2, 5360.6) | 1.18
